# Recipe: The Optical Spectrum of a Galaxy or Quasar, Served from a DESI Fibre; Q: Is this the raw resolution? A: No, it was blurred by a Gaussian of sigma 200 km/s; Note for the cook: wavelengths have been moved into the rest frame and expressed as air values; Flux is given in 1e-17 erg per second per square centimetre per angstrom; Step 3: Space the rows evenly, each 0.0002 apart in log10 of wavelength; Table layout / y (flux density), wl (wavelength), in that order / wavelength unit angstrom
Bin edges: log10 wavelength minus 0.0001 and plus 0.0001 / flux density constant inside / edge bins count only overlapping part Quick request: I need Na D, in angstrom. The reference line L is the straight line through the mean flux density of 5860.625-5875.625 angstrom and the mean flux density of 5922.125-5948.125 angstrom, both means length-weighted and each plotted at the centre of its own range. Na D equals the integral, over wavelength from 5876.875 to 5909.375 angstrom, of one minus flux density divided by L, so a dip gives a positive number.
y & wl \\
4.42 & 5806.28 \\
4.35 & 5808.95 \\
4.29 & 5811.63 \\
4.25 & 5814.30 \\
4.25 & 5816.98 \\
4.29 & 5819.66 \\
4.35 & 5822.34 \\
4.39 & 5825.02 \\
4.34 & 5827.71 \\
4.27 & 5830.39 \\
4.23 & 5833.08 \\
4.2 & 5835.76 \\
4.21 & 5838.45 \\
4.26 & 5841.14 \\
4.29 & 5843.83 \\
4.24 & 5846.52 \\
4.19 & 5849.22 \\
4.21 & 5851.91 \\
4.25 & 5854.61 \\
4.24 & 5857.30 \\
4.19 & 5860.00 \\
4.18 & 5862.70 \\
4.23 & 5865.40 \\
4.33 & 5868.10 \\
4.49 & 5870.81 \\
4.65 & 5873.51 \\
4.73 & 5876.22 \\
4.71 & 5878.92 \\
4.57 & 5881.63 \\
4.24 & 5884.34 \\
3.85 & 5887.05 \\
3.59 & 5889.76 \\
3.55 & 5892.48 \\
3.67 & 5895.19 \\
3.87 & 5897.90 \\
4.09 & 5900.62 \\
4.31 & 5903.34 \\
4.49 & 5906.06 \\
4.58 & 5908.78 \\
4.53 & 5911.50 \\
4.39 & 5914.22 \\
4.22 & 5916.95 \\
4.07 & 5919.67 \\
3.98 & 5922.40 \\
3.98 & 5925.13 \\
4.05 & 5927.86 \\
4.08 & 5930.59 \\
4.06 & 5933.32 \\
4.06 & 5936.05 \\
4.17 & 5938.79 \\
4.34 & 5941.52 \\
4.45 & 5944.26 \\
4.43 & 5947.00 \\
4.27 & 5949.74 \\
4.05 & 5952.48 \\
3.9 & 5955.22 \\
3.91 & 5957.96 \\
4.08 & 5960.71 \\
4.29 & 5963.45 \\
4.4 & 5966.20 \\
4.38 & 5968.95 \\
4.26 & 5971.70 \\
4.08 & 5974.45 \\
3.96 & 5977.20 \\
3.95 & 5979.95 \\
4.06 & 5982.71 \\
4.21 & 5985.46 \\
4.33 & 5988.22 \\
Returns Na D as 1.3 angstrom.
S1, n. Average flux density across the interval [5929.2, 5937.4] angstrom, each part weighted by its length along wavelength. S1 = 4.07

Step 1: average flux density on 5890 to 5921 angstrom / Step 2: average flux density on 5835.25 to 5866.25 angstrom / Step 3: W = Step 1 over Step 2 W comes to 1.0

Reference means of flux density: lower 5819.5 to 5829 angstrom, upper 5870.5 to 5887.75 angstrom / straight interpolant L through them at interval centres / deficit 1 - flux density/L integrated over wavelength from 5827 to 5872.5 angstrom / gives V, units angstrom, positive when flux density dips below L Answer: 1.6 angstrom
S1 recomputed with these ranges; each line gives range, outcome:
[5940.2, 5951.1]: 4.37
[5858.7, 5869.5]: 4.23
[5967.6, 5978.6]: 4.17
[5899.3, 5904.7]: 4.2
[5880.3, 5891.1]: 4.06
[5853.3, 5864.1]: 4.22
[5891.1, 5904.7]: 3.9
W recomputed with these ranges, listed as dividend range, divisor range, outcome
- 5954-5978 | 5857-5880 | 0.94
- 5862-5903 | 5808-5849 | 0.98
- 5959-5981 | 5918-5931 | 1.04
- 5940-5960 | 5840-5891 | 0.98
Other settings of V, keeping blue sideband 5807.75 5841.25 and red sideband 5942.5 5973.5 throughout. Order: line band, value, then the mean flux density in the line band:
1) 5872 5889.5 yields -0.61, 4.41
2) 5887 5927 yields 1.49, 4.09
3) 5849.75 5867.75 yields 0.19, 4.22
